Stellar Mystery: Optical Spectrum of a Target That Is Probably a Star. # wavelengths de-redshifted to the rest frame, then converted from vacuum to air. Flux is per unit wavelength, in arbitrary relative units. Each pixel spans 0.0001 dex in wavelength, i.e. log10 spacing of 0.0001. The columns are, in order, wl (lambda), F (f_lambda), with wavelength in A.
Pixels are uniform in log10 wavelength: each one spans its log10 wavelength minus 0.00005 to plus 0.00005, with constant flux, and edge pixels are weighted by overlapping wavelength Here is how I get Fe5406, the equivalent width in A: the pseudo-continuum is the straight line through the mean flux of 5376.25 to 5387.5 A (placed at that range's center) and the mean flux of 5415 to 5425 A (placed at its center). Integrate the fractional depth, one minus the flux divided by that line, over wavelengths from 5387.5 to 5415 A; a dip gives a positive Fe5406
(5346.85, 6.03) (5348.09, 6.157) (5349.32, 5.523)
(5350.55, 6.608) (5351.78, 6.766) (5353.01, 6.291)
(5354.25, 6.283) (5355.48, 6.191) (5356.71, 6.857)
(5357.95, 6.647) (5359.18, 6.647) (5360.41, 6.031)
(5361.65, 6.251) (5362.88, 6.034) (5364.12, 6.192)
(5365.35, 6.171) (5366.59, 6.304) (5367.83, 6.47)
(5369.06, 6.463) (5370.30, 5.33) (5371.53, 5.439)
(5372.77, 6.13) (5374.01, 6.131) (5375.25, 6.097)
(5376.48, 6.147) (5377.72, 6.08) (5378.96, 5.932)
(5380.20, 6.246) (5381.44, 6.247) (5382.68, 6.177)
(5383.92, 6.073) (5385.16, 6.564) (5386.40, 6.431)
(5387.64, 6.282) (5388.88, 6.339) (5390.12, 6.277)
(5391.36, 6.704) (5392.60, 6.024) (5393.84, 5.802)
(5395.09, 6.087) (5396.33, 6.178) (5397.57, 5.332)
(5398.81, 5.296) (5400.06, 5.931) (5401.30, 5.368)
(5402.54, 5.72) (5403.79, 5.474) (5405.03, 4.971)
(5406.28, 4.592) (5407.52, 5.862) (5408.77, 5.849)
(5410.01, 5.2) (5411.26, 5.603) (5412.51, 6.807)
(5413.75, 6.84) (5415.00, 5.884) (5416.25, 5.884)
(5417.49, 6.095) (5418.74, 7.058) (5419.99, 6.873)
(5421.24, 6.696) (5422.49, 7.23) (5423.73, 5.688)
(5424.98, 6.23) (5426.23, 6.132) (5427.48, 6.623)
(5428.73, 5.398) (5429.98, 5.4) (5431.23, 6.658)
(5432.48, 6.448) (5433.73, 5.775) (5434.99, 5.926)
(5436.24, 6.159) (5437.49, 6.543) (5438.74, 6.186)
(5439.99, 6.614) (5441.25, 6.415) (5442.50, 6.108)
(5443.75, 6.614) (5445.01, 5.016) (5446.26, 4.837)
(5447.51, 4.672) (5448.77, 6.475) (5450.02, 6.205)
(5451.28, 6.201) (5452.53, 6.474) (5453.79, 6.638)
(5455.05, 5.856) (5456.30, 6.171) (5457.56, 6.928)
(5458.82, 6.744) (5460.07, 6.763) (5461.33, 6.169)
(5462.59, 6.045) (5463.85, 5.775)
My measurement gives 2.15 A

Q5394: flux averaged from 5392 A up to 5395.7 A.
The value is 5.96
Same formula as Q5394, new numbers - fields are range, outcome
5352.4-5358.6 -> 6.45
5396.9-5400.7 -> 5.53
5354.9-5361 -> 6.48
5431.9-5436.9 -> 6.07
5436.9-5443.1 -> 6.37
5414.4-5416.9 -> 5.9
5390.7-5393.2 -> 6.37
